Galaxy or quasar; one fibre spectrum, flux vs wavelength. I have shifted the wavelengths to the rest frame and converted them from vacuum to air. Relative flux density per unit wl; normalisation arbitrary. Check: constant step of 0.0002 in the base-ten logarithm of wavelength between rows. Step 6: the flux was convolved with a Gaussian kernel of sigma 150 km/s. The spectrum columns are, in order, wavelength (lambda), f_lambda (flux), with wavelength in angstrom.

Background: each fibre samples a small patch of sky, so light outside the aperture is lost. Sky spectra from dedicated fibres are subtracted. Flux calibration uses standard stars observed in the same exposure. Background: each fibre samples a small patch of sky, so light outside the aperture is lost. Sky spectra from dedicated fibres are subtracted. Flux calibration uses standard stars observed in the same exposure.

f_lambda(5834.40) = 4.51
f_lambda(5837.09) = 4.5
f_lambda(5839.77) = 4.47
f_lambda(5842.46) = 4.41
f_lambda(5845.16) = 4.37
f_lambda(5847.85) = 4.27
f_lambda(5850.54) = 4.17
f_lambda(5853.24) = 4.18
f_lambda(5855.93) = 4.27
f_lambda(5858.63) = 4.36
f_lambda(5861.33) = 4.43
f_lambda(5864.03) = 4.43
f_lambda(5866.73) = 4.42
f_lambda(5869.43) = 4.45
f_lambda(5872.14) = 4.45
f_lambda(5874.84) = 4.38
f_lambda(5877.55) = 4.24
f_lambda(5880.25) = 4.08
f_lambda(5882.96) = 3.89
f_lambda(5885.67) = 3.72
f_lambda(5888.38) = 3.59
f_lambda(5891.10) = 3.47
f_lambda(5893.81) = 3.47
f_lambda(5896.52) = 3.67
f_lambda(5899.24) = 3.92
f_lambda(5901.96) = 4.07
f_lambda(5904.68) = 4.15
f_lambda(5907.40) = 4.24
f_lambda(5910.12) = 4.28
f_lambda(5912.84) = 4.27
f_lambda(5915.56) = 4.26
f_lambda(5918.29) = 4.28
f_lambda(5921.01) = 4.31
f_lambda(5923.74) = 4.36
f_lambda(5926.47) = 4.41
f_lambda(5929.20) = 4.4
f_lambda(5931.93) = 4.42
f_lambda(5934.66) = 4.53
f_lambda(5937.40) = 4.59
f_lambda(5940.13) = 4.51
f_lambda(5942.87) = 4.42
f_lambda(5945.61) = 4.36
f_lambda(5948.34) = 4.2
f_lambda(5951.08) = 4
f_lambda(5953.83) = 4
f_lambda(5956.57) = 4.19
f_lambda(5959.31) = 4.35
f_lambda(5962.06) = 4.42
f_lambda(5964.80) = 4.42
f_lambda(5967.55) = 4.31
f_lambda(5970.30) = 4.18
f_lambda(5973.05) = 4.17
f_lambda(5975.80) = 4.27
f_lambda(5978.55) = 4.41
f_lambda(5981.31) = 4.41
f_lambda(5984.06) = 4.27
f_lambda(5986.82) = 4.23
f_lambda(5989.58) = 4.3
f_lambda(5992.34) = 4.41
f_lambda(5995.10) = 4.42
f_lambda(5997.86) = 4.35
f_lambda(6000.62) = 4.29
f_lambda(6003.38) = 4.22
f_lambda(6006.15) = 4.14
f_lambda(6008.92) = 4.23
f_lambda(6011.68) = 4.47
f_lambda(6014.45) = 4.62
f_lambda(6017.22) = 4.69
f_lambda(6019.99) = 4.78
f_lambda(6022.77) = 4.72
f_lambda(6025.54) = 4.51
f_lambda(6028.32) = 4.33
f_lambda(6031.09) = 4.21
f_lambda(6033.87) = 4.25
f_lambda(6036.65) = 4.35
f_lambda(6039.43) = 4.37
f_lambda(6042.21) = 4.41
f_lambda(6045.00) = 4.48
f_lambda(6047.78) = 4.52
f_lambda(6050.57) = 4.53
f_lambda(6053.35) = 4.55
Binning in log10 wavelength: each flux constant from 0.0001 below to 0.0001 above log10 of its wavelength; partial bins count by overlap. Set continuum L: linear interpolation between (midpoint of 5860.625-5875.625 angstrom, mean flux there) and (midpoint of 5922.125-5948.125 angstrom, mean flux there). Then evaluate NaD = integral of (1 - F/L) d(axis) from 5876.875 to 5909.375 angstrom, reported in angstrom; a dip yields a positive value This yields 4.07 angstrom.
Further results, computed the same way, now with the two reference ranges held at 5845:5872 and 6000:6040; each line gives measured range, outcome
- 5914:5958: 0.5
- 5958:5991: 0.6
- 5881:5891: 1.4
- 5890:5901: 1.8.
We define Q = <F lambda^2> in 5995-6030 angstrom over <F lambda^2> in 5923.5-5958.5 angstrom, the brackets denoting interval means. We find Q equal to 1.05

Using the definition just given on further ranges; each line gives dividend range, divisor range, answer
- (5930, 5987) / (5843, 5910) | 1.08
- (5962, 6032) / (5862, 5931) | 1.10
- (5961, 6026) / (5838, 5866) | 1.06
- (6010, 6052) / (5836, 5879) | 1.09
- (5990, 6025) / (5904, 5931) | 1.06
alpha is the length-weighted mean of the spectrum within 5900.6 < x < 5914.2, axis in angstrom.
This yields 4.2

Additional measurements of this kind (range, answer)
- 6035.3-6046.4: 4.4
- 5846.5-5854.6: 4.21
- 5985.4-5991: 4.26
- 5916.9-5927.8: 4.34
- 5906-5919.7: 4.27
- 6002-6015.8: 4.34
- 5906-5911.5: 4.26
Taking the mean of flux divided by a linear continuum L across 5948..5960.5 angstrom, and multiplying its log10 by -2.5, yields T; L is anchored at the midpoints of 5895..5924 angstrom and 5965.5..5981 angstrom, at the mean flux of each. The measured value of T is 0.03 mag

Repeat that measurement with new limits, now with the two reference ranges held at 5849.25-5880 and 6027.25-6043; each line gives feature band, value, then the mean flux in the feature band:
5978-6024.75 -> -0.02 mag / 4.41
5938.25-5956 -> 0.02 mag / 4.26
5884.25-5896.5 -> 0.21 mag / 3.58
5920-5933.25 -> -0.01 mag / 4.38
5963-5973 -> 0.01 mag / 4.29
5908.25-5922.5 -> 0.01 mag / 4.28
